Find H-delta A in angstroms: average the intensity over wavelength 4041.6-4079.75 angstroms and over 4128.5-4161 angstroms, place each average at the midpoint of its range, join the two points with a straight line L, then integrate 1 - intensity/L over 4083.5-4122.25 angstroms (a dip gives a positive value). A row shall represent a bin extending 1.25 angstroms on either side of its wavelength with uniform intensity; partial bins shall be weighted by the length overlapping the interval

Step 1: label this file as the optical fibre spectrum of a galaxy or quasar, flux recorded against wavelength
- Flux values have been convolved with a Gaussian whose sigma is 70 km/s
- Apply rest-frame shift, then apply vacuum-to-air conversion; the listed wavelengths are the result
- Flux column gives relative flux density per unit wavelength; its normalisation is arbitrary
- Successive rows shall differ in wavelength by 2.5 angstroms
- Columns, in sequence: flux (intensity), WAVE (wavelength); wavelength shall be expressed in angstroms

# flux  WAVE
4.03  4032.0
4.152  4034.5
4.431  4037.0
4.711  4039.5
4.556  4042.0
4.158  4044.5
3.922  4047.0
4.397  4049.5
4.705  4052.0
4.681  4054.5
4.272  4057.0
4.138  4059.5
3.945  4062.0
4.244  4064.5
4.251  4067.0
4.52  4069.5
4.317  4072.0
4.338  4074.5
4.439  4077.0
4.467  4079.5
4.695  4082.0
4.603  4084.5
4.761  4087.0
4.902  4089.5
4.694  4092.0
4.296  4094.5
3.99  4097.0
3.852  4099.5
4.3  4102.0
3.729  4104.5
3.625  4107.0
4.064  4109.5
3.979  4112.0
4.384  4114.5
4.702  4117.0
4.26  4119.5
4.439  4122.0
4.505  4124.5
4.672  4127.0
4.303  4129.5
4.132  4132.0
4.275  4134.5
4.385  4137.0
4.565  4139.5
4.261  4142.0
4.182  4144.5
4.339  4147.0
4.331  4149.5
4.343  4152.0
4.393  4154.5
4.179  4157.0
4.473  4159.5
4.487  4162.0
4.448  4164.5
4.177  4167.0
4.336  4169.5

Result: 0.4 angstroms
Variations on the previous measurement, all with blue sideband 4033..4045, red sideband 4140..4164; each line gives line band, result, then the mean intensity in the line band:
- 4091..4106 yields 0.9 angstroms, 4.13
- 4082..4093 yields -0.9 angstroms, 4.74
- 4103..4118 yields 1.0 angstroms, 4.07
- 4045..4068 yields 0.6 angstroms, 4.28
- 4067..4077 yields 0.0 angstroms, 4.38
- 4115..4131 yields -0.4 angstroms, 4.47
